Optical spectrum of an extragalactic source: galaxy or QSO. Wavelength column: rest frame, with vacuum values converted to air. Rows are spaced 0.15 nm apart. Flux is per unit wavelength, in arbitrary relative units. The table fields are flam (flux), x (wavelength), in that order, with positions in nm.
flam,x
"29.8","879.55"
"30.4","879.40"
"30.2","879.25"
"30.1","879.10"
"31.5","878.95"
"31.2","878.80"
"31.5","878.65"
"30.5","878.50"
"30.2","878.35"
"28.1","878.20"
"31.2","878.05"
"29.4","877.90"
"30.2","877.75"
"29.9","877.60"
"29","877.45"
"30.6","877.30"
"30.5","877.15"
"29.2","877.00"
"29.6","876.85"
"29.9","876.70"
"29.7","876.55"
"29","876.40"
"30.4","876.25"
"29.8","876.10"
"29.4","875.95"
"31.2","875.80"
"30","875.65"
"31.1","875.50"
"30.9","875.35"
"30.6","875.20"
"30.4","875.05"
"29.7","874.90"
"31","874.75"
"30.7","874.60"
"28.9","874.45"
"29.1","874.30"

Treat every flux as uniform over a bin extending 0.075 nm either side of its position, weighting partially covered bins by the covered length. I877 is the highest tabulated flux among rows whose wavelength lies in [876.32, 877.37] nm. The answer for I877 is 30.6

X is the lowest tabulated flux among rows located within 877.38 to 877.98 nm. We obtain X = 29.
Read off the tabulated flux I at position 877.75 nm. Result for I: 30.2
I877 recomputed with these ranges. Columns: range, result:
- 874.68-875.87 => 31.2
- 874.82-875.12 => 30.4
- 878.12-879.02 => 31.5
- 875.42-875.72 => 31.1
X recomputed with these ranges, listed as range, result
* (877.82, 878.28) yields 28.1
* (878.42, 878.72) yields 30.5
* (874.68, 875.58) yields 29.7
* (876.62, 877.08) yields 29.2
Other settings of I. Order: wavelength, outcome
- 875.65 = 30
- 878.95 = 31.5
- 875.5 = 31.1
